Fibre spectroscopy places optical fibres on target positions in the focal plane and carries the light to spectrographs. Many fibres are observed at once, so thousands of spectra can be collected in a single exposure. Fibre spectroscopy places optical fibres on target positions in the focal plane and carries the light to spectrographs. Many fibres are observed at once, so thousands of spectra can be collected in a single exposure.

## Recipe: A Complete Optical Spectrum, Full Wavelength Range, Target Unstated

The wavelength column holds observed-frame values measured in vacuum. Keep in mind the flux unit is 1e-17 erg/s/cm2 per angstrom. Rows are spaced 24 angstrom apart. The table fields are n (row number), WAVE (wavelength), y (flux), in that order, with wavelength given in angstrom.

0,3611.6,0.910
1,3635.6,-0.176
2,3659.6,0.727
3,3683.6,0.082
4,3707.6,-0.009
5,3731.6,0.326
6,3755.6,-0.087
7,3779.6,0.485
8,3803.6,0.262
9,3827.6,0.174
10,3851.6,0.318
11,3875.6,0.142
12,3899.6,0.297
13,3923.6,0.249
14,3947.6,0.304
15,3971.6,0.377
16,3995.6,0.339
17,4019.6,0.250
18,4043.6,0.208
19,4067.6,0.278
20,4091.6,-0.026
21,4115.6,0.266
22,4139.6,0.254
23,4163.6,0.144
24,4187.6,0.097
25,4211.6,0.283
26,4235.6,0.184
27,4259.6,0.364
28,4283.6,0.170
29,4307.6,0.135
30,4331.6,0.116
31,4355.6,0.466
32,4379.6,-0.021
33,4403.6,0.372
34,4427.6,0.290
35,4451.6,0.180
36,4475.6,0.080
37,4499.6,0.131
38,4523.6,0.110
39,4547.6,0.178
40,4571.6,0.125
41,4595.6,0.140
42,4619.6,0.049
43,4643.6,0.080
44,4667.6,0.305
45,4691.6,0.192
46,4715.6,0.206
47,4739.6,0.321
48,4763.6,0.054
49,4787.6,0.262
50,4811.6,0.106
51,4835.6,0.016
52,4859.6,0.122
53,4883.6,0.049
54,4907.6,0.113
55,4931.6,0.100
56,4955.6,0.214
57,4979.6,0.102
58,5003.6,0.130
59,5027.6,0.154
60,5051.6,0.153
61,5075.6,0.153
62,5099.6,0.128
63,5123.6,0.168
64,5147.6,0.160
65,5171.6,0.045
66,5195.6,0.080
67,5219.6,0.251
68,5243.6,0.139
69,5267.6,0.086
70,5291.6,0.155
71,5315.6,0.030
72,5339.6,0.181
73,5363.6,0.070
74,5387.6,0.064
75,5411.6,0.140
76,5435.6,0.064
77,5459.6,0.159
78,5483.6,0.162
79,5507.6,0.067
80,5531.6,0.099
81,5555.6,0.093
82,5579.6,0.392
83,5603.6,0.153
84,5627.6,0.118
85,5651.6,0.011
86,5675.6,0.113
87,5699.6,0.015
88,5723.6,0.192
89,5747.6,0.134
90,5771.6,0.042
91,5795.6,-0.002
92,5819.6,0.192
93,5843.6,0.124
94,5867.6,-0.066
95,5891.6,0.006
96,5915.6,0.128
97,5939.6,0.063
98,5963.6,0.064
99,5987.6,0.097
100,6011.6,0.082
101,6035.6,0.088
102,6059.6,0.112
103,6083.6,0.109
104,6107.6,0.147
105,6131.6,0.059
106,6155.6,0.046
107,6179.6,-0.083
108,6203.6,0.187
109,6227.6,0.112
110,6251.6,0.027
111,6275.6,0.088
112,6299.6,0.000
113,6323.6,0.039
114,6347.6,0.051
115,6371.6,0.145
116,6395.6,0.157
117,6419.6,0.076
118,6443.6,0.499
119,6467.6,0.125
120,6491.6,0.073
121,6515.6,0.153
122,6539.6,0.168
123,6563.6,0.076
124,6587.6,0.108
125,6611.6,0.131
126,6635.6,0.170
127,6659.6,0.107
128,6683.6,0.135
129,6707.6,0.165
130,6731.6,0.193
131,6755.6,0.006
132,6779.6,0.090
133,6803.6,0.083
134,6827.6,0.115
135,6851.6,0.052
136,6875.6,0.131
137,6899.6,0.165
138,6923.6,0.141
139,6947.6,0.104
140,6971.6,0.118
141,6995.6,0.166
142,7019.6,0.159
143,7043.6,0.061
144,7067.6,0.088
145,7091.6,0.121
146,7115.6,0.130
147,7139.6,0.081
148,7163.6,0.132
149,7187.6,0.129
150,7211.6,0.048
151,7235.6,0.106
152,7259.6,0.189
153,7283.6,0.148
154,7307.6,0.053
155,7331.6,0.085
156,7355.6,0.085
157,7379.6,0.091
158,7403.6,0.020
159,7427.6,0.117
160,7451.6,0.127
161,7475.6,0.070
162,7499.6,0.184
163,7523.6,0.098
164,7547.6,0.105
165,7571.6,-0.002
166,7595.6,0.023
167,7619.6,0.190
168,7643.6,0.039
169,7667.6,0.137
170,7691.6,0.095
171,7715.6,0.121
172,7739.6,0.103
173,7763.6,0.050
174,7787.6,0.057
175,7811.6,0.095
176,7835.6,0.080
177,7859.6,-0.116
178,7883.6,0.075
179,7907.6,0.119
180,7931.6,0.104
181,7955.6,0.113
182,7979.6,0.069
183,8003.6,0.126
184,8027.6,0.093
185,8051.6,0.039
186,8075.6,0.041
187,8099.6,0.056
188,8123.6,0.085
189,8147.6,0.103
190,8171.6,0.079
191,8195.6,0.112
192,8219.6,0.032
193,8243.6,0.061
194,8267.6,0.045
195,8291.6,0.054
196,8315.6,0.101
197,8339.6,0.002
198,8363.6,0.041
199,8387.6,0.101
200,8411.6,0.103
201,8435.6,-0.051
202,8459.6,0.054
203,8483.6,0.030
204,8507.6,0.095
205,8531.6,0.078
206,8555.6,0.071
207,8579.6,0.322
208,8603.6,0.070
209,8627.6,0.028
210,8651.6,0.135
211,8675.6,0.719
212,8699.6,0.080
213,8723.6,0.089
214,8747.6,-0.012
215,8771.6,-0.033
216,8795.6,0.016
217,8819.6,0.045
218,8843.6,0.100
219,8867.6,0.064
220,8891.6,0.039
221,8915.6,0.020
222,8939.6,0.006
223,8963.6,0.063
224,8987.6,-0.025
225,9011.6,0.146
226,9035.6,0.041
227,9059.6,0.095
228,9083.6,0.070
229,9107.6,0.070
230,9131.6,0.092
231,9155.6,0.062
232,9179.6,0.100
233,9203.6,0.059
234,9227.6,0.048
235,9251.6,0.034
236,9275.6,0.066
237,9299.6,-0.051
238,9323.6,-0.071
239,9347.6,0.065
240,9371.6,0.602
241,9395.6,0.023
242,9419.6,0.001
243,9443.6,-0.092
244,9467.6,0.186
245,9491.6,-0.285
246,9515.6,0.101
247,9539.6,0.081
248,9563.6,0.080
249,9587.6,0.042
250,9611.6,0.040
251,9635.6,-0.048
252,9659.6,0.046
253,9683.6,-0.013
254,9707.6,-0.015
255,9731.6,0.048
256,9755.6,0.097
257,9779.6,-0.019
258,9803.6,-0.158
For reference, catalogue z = 0.73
